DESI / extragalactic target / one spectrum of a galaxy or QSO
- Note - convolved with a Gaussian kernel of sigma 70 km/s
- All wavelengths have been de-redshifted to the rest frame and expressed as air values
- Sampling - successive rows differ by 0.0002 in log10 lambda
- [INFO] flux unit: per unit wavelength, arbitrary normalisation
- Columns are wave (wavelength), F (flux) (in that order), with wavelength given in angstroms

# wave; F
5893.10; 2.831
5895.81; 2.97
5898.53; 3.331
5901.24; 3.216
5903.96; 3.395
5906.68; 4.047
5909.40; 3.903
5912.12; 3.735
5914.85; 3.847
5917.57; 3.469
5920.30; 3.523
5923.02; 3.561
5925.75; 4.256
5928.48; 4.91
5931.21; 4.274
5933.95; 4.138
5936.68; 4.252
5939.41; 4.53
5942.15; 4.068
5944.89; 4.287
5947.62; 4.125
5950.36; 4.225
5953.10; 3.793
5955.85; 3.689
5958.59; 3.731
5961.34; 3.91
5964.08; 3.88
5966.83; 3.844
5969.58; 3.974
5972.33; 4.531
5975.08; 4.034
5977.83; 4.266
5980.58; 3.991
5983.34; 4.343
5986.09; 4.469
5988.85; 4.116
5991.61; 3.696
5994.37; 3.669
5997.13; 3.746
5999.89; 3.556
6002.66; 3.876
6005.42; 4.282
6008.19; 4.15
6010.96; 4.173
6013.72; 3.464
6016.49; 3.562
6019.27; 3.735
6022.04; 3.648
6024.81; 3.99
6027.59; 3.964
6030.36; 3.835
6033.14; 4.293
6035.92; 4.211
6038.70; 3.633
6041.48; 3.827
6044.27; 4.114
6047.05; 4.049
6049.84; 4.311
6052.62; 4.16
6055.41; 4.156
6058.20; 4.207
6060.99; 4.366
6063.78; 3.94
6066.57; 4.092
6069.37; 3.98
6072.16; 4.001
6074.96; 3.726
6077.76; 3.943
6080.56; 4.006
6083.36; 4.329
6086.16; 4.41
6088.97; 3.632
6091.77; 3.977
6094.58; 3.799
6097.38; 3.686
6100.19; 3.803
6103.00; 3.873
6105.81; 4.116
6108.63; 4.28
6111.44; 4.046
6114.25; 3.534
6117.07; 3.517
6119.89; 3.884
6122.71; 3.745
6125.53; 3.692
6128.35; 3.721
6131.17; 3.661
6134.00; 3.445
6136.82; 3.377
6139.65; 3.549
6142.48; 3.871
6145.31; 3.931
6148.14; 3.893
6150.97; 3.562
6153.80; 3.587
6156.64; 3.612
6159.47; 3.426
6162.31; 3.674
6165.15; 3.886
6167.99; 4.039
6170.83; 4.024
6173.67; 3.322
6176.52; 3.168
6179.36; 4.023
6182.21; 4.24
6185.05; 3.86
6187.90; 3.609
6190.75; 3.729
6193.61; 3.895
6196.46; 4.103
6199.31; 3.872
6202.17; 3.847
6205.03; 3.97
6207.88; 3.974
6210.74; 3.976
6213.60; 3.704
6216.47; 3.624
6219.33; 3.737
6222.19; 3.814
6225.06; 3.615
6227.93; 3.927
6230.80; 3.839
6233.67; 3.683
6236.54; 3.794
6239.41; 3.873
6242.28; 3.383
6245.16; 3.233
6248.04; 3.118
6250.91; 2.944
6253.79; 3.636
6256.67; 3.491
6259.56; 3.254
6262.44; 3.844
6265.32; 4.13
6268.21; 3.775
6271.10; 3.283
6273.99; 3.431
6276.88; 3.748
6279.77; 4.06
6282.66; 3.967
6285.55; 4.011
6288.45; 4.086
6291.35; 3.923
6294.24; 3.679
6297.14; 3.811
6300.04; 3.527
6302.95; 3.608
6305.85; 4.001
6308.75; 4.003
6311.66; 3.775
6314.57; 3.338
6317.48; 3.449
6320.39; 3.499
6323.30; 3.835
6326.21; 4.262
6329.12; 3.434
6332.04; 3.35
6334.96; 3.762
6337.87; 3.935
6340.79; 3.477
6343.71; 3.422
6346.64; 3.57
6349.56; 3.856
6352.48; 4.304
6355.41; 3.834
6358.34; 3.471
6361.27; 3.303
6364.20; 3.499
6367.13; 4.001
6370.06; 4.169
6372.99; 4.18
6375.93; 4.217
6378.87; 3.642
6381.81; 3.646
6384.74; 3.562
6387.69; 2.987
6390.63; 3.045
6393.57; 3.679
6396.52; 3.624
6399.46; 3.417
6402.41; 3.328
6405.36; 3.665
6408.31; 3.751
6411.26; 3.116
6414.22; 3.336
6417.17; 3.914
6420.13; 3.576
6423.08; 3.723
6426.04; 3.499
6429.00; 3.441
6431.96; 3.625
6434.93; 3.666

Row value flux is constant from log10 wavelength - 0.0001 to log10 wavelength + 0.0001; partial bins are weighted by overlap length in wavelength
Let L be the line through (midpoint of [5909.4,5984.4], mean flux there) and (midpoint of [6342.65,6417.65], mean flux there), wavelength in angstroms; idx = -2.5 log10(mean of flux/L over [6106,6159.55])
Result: 0.04 mag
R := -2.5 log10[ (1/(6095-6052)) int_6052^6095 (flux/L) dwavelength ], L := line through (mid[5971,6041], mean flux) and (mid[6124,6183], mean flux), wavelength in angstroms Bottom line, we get -0.06 mag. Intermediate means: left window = 3.97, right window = 3.69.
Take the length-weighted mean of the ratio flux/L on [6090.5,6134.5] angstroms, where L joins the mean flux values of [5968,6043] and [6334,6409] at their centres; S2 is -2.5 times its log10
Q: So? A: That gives 0.02 mag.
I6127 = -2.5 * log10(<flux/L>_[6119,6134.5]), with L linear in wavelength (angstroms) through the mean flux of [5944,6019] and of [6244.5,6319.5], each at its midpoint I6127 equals 0.04 mag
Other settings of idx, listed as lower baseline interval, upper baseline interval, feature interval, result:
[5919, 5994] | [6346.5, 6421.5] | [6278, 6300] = -0.047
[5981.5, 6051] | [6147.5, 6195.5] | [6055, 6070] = -0.066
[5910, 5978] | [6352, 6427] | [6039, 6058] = -0.040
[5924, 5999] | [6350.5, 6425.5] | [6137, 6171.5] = 0.044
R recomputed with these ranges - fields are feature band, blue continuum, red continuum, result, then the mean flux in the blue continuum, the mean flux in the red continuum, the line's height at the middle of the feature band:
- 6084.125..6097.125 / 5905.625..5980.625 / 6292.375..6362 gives -0.01 mag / 4.03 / 3.69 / 3.9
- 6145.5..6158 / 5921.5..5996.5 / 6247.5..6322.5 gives 0.05 mag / 4.09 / 3.68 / 3.85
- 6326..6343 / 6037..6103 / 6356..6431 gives 0.01 mag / 4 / 3.59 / 3.67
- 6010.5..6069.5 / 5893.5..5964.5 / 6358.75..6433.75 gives -0.05 mag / 3.87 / 3.6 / 3.81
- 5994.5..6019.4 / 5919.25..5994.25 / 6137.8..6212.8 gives 0.05 mag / 4.08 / 3.79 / 4.02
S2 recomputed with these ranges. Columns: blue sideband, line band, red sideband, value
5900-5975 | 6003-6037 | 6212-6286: -0.02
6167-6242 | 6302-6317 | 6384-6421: -0.03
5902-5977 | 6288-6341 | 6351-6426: -0.01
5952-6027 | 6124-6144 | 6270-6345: 0.06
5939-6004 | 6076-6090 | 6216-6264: -0.07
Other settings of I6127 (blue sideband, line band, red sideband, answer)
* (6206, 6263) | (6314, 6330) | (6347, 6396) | 0.00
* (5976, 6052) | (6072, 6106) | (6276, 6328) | 0.00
